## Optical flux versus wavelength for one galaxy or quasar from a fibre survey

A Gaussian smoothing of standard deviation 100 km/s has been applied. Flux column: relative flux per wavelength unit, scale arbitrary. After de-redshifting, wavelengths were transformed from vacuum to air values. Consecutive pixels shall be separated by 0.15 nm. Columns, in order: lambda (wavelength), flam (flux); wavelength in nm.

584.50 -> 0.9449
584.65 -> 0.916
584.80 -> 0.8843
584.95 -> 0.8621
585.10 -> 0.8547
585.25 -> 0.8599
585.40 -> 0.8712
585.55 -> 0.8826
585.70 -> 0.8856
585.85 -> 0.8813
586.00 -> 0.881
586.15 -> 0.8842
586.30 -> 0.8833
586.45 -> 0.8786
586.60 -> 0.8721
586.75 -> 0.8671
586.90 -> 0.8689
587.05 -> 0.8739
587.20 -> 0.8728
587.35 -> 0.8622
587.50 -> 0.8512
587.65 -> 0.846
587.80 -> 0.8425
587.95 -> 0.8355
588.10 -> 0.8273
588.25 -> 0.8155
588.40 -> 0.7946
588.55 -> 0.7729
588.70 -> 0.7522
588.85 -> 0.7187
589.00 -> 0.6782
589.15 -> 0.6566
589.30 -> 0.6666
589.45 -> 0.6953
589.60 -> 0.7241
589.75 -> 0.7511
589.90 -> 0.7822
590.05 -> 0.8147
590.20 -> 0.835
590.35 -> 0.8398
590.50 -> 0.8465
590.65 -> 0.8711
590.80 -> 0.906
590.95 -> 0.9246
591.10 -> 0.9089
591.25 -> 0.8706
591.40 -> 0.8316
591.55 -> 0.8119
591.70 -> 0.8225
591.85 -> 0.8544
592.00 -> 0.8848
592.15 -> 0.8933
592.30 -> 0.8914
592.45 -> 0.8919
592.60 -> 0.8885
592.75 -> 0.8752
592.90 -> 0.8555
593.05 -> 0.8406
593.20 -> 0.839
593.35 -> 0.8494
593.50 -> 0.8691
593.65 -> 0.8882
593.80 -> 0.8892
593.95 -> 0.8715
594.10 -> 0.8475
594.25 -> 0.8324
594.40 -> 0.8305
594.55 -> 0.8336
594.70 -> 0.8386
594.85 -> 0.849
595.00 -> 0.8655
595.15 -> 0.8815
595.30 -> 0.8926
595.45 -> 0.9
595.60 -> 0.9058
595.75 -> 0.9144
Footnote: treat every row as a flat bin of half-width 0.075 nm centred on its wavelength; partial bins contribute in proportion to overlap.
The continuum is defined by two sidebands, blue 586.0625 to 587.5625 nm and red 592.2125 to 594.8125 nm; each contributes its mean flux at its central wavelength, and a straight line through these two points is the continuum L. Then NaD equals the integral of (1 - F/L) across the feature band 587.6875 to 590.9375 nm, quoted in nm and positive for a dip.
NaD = 0.31 nm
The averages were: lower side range 0.872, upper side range 0.861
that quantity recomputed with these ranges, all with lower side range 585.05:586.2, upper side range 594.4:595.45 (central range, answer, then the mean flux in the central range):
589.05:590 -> 0.169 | 0.714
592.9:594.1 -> 0.001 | 0.862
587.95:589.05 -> 0.124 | 0.772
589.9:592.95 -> 0.008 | 0.864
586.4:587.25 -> 0.001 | 0.872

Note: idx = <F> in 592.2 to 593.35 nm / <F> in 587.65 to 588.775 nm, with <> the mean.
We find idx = 1.1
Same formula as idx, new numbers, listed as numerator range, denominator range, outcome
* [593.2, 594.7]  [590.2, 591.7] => 0.99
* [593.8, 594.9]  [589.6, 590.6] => 1.05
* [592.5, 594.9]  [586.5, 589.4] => 1.07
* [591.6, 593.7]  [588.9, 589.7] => 1.26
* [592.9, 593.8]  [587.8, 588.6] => 1.06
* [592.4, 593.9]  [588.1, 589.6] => 1.19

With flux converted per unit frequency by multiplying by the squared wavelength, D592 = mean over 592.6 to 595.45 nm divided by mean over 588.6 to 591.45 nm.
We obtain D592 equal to 1.10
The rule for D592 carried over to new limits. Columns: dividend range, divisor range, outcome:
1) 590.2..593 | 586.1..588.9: 1.05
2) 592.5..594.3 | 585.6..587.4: 1.01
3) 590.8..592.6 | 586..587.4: 1.02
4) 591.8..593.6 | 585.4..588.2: 1.02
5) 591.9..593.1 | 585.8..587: 1.02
